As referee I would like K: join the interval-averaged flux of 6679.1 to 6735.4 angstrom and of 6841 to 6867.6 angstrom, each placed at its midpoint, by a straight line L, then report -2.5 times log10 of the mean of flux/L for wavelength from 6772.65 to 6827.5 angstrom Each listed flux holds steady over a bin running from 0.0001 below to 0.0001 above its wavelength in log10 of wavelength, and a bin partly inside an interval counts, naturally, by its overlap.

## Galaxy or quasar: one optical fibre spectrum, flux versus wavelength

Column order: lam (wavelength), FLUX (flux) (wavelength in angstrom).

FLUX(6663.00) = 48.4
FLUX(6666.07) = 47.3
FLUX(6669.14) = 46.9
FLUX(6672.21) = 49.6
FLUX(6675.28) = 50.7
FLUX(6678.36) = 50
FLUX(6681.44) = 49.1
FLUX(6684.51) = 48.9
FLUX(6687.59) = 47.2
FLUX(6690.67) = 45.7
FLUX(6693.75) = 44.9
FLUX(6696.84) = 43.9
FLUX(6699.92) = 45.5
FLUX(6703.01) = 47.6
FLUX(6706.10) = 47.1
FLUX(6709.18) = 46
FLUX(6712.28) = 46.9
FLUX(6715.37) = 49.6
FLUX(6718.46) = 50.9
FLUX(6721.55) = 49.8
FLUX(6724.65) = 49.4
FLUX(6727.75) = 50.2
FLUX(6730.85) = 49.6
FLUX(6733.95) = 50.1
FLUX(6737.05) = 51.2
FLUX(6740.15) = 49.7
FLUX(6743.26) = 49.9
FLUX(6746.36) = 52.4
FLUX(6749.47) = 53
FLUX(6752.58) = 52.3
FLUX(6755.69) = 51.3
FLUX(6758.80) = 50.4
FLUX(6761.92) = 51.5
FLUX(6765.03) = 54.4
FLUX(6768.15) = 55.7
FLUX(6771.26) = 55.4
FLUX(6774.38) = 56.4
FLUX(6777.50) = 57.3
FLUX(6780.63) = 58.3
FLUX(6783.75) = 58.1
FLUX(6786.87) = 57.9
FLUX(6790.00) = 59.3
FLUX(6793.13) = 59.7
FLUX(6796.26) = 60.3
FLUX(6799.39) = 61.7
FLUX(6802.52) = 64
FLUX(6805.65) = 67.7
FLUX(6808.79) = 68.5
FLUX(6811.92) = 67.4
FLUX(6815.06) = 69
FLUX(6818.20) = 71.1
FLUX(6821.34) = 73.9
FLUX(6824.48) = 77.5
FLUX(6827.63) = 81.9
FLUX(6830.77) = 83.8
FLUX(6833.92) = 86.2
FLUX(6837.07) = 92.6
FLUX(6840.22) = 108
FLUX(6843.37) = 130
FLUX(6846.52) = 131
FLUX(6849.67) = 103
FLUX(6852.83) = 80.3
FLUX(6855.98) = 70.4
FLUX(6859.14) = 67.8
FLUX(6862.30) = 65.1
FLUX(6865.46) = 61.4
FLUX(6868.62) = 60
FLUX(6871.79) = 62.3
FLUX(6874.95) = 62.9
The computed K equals 0.15 mag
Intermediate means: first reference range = 47.9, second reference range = 88.6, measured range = 64.5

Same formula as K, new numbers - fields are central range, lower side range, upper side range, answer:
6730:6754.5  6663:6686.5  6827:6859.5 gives 0.30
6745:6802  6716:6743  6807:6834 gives 0.11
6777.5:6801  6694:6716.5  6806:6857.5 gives 0.23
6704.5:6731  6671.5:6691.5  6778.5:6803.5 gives 0.08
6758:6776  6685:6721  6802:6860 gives 0.21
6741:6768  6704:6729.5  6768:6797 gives 0.04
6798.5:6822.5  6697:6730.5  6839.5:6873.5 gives 0.08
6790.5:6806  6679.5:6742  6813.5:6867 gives 0.18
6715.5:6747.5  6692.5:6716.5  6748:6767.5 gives -0.02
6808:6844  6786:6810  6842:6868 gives -0.11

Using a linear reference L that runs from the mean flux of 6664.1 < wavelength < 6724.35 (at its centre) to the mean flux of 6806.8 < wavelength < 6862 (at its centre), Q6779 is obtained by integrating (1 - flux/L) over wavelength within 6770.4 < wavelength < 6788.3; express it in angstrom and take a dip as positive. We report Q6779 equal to 3.4 angstrom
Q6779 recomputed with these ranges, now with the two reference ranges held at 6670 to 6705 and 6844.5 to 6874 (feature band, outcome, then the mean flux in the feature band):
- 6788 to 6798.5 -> 1.1 angstrom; 59.8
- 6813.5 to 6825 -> -0.2 angstrom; 72.5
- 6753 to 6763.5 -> 1.6 angstrom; 51.2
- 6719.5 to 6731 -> 1.0 angstrom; 49.8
